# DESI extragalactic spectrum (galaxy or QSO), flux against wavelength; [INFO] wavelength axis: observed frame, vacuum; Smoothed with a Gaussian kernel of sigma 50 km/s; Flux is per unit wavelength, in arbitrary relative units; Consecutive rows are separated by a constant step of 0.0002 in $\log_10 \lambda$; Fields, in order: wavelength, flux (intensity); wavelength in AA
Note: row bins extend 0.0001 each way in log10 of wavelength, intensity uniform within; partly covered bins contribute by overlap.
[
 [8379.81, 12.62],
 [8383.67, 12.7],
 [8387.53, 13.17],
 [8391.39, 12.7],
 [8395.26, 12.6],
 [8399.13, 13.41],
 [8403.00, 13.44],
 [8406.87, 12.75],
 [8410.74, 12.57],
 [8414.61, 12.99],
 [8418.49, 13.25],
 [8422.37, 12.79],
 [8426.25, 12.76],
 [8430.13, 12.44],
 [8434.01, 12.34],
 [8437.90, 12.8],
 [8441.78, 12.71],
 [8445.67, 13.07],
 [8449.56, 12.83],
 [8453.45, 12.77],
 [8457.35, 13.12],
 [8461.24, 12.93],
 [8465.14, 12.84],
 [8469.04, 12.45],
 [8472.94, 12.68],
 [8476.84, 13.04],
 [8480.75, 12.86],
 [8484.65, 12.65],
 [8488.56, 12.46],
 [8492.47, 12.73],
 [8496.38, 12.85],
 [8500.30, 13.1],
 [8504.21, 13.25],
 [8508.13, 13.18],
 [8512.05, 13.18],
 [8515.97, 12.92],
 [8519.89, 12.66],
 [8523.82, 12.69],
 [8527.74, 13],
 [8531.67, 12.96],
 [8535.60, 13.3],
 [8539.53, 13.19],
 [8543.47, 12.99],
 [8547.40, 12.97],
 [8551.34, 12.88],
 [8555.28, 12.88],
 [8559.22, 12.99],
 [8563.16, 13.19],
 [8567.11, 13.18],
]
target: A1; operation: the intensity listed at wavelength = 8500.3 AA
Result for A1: 13.1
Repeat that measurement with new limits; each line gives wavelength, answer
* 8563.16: 13.19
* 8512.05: 13.18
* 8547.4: 12.97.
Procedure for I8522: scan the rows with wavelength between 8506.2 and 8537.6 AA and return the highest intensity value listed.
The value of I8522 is 13.3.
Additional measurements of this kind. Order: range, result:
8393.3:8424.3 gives 13.44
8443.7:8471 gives 13.12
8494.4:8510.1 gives 13.25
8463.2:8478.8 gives 13.04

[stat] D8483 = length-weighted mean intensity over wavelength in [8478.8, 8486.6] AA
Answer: 12.8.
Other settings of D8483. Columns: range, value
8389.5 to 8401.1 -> 12.9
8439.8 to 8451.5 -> 12.9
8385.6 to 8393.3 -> 12.9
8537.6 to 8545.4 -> 13.1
